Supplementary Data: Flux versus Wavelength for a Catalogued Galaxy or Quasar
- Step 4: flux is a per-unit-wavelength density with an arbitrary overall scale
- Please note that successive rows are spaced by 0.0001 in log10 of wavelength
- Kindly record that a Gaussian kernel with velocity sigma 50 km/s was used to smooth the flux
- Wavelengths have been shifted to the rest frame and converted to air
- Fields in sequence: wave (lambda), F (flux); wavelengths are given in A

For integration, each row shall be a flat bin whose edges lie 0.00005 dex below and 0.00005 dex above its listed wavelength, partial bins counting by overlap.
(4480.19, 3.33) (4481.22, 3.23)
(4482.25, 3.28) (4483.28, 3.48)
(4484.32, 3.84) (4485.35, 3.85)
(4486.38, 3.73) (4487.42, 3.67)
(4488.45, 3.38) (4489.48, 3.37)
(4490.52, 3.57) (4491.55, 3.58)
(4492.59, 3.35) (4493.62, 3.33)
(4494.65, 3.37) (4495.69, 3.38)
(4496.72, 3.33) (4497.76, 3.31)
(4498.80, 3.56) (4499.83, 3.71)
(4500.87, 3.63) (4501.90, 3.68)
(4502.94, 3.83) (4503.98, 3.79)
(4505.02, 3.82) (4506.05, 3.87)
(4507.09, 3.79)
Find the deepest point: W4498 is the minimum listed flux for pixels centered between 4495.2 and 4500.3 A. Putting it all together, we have 3.31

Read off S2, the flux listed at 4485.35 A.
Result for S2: 3.85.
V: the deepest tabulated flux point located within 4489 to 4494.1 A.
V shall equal 3.33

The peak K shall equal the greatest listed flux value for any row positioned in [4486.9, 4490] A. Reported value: 3.67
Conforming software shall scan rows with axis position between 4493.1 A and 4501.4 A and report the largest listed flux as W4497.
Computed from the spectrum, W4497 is 3.71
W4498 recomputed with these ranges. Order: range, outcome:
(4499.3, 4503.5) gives 3.63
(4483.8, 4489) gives 3.38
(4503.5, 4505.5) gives 3.79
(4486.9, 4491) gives 3.37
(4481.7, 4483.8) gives 3.28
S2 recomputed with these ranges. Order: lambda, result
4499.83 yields 3.71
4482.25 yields 3.28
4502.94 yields 3.83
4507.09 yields 3.79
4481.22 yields 3.23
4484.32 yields 3.84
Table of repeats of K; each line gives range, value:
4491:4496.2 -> 3.58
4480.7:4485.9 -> 3.85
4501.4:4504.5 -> 3.83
